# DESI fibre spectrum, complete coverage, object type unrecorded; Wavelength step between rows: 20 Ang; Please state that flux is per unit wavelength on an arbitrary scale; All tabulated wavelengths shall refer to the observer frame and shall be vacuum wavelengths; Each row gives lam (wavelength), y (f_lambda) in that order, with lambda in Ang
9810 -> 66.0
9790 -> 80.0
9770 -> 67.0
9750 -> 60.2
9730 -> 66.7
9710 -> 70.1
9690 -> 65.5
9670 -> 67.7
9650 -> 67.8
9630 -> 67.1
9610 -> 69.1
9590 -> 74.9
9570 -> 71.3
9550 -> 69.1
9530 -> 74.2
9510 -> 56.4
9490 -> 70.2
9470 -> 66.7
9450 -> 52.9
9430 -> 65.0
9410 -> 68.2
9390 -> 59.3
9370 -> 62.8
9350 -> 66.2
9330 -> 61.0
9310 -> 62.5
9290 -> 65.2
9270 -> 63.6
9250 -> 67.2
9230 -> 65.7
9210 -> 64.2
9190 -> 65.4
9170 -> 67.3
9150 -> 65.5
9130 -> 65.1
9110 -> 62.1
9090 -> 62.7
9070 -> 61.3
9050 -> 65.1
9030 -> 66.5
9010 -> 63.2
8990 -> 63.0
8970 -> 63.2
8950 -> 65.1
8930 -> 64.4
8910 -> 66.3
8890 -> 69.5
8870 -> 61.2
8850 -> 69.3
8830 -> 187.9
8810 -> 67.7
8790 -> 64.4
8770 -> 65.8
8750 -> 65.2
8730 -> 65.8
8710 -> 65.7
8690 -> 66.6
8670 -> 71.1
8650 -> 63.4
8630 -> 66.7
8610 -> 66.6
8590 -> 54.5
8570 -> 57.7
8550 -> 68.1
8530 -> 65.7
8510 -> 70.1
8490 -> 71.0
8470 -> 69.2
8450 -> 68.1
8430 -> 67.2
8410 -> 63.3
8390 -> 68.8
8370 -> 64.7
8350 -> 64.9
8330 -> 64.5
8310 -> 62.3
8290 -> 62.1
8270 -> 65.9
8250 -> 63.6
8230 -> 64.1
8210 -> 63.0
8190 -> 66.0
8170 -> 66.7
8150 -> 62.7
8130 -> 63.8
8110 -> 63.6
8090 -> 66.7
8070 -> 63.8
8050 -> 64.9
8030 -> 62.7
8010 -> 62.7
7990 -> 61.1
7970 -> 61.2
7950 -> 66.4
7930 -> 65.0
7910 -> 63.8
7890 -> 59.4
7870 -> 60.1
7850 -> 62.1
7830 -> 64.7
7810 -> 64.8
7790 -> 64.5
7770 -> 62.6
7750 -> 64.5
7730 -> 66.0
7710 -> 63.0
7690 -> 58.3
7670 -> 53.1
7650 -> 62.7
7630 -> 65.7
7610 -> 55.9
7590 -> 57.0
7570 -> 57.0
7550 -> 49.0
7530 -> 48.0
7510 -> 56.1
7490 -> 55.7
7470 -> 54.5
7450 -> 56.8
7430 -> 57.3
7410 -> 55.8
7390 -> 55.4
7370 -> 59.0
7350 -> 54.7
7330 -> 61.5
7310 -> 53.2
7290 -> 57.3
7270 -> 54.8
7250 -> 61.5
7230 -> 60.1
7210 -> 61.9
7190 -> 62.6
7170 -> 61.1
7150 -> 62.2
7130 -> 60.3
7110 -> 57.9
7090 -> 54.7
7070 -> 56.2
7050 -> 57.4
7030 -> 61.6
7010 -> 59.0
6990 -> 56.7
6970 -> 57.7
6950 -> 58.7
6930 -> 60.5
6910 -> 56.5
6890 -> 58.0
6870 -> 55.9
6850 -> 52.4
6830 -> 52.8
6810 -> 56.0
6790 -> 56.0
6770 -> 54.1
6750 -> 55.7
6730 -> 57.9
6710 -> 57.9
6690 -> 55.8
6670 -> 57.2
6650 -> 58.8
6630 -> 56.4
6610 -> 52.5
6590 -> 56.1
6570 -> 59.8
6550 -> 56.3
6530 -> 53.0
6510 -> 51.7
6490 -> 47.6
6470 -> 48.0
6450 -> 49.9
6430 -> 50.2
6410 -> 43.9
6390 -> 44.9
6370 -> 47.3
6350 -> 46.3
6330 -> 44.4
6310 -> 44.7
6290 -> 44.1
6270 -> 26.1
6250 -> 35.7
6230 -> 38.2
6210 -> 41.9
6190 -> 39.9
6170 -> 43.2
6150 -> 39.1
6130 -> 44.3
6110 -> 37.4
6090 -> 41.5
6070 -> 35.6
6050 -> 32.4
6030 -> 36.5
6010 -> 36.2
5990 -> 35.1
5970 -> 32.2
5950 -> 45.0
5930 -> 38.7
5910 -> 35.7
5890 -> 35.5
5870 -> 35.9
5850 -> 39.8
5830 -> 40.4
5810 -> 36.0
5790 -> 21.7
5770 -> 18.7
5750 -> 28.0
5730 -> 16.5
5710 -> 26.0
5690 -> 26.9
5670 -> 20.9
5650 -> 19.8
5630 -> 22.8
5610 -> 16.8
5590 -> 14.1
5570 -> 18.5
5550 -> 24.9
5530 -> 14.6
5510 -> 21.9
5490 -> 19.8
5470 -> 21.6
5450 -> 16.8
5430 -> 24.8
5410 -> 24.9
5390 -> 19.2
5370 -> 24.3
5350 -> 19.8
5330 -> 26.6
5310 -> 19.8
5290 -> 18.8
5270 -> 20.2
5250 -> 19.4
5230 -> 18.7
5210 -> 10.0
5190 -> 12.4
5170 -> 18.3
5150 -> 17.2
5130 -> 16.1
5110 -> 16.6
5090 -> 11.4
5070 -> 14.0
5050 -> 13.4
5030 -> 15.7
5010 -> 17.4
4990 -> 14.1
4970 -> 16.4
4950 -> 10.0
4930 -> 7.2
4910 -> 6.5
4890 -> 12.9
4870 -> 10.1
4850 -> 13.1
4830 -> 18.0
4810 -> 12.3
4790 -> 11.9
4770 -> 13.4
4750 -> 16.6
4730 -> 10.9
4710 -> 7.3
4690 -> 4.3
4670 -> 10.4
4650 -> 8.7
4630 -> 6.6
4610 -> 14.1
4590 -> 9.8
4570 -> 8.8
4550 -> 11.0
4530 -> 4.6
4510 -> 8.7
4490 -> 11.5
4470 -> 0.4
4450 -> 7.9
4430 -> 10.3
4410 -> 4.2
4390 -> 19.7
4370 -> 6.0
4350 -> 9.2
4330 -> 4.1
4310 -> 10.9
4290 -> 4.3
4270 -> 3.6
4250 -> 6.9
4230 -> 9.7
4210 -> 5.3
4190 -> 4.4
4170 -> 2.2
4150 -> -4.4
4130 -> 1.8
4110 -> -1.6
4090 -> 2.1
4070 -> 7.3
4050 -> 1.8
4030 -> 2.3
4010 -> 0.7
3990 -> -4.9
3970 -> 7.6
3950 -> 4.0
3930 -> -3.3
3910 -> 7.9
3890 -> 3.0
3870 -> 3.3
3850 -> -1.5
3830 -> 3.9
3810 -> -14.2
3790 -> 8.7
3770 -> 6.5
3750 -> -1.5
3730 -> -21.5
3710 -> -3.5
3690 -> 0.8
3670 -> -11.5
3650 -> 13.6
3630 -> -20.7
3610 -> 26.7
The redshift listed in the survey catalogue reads 0.456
